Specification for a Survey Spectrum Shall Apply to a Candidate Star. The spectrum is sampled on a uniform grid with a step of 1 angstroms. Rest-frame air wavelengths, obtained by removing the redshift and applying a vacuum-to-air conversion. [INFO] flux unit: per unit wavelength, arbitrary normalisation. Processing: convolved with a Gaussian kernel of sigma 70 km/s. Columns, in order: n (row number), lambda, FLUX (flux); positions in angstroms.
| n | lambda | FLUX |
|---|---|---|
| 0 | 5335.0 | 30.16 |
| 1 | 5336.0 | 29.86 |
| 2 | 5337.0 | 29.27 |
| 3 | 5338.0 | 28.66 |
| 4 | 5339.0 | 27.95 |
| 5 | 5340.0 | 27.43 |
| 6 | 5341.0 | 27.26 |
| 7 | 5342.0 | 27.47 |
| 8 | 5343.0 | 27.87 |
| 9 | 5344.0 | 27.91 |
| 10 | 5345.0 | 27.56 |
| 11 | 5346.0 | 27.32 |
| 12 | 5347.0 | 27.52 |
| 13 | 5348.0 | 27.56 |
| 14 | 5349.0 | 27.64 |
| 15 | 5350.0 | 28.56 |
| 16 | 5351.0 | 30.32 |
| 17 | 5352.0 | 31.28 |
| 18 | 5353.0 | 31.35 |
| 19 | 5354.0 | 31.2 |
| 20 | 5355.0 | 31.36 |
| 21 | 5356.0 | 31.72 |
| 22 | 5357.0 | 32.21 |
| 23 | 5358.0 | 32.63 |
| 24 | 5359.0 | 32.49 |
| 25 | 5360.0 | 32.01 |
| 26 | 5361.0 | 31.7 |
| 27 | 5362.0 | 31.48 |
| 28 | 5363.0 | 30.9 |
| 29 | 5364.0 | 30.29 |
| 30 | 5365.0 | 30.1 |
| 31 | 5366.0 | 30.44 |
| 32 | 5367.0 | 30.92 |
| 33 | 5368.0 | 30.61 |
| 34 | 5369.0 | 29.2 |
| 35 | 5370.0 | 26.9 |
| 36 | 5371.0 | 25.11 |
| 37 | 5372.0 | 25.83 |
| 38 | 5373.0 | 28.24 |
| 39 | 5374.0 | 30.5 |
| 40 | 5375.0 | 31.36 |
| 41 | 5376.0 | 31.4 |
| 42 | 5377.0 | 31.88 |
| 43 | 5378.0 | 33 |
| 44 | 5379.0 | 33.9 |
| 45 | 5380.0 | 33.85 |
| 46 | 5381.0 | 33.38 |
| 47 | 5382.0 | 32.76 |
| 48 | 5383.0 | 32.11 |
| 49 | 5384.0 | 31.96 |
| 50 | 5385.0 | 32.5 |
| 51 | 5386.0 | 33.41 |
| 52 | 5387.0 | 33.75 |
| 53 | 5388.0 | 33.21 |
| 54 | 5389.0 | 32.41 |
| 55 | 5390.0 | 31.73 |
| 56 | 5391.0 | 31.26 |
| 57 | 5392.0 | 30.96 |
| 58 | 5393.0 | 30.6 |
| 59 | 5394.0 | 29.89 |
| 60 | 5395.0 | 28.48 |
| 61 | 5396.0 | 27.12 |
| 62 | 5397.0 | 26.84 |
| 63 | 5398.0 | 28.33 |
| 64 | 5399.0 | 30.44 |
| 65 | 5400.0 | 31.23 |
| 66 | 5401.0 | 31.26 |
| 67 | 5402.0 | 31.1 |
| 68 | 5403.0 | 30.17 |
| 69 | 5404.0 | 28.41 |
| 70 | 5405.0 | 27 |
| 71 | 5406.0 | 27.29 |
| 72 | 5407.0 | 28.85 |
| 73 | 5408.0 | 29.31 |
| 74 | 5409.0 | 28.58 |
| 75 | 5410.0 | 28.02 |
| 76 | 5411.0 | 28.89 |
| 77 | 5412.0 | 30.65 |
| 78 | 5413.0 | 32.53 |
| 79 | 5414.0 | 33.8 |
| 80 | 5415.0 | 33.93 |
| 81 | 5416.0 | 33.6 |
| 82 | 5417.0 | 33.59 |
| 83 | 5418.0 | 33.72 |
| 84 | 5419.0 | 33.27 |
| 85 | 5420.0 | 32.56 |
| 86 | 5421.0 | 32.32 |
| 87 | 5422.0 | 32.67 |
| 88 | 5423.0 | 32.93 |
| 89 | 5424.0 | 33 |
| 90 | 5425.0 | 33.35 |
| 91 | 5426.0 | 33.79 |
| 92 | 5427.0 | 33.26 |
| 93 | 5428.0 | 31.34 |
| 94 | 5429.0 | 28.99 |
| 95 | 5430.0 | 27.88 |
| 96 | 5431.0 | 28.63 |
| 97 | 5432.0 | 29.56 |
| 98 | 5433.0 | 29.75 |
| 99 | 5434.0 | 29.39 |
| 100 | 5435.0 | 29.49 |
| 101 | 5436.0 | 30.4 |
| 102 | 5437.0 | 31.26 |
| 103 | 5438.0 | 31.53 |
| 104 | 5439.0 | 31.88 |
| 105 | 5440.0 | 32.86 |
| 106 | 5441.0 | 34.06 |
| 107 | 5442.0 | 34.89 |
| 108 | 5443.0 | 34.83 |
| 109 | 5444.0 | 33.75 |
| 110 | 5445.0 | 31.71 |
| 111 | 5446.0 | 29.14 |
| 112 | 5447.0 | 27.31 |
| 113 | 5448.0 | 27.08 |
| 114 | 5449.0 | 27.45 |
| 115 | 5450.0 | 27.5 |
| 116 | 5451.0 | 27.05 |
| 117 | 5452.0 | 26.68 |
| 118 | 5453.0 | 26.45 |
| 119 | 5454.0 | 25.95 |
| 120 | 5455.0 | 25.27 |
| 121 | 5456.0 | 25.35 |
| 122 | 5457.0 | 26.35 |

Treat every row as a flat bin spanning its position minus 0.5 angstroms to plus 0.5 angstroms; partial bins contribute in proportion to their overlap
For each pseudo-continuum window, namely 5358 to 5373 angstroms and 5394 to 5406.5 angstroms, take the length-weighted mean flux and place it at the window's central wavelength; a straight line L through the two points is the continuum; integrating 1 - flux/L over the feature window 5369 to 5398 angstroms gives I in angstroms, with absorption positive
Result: -1.34 angstroms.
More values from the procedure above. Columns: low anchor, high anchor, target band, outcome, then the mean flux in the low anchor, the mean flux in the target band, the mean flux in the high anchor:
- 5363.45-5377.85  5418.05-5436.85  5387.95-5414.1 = 0.6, 29.6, 29.8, 31.3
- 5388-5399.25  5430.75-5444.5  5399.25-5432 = -0.3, 30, 31.1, 31.6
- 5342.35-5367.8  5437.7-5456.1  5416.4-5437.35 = -1.3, 30.2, 31.5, 29.6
